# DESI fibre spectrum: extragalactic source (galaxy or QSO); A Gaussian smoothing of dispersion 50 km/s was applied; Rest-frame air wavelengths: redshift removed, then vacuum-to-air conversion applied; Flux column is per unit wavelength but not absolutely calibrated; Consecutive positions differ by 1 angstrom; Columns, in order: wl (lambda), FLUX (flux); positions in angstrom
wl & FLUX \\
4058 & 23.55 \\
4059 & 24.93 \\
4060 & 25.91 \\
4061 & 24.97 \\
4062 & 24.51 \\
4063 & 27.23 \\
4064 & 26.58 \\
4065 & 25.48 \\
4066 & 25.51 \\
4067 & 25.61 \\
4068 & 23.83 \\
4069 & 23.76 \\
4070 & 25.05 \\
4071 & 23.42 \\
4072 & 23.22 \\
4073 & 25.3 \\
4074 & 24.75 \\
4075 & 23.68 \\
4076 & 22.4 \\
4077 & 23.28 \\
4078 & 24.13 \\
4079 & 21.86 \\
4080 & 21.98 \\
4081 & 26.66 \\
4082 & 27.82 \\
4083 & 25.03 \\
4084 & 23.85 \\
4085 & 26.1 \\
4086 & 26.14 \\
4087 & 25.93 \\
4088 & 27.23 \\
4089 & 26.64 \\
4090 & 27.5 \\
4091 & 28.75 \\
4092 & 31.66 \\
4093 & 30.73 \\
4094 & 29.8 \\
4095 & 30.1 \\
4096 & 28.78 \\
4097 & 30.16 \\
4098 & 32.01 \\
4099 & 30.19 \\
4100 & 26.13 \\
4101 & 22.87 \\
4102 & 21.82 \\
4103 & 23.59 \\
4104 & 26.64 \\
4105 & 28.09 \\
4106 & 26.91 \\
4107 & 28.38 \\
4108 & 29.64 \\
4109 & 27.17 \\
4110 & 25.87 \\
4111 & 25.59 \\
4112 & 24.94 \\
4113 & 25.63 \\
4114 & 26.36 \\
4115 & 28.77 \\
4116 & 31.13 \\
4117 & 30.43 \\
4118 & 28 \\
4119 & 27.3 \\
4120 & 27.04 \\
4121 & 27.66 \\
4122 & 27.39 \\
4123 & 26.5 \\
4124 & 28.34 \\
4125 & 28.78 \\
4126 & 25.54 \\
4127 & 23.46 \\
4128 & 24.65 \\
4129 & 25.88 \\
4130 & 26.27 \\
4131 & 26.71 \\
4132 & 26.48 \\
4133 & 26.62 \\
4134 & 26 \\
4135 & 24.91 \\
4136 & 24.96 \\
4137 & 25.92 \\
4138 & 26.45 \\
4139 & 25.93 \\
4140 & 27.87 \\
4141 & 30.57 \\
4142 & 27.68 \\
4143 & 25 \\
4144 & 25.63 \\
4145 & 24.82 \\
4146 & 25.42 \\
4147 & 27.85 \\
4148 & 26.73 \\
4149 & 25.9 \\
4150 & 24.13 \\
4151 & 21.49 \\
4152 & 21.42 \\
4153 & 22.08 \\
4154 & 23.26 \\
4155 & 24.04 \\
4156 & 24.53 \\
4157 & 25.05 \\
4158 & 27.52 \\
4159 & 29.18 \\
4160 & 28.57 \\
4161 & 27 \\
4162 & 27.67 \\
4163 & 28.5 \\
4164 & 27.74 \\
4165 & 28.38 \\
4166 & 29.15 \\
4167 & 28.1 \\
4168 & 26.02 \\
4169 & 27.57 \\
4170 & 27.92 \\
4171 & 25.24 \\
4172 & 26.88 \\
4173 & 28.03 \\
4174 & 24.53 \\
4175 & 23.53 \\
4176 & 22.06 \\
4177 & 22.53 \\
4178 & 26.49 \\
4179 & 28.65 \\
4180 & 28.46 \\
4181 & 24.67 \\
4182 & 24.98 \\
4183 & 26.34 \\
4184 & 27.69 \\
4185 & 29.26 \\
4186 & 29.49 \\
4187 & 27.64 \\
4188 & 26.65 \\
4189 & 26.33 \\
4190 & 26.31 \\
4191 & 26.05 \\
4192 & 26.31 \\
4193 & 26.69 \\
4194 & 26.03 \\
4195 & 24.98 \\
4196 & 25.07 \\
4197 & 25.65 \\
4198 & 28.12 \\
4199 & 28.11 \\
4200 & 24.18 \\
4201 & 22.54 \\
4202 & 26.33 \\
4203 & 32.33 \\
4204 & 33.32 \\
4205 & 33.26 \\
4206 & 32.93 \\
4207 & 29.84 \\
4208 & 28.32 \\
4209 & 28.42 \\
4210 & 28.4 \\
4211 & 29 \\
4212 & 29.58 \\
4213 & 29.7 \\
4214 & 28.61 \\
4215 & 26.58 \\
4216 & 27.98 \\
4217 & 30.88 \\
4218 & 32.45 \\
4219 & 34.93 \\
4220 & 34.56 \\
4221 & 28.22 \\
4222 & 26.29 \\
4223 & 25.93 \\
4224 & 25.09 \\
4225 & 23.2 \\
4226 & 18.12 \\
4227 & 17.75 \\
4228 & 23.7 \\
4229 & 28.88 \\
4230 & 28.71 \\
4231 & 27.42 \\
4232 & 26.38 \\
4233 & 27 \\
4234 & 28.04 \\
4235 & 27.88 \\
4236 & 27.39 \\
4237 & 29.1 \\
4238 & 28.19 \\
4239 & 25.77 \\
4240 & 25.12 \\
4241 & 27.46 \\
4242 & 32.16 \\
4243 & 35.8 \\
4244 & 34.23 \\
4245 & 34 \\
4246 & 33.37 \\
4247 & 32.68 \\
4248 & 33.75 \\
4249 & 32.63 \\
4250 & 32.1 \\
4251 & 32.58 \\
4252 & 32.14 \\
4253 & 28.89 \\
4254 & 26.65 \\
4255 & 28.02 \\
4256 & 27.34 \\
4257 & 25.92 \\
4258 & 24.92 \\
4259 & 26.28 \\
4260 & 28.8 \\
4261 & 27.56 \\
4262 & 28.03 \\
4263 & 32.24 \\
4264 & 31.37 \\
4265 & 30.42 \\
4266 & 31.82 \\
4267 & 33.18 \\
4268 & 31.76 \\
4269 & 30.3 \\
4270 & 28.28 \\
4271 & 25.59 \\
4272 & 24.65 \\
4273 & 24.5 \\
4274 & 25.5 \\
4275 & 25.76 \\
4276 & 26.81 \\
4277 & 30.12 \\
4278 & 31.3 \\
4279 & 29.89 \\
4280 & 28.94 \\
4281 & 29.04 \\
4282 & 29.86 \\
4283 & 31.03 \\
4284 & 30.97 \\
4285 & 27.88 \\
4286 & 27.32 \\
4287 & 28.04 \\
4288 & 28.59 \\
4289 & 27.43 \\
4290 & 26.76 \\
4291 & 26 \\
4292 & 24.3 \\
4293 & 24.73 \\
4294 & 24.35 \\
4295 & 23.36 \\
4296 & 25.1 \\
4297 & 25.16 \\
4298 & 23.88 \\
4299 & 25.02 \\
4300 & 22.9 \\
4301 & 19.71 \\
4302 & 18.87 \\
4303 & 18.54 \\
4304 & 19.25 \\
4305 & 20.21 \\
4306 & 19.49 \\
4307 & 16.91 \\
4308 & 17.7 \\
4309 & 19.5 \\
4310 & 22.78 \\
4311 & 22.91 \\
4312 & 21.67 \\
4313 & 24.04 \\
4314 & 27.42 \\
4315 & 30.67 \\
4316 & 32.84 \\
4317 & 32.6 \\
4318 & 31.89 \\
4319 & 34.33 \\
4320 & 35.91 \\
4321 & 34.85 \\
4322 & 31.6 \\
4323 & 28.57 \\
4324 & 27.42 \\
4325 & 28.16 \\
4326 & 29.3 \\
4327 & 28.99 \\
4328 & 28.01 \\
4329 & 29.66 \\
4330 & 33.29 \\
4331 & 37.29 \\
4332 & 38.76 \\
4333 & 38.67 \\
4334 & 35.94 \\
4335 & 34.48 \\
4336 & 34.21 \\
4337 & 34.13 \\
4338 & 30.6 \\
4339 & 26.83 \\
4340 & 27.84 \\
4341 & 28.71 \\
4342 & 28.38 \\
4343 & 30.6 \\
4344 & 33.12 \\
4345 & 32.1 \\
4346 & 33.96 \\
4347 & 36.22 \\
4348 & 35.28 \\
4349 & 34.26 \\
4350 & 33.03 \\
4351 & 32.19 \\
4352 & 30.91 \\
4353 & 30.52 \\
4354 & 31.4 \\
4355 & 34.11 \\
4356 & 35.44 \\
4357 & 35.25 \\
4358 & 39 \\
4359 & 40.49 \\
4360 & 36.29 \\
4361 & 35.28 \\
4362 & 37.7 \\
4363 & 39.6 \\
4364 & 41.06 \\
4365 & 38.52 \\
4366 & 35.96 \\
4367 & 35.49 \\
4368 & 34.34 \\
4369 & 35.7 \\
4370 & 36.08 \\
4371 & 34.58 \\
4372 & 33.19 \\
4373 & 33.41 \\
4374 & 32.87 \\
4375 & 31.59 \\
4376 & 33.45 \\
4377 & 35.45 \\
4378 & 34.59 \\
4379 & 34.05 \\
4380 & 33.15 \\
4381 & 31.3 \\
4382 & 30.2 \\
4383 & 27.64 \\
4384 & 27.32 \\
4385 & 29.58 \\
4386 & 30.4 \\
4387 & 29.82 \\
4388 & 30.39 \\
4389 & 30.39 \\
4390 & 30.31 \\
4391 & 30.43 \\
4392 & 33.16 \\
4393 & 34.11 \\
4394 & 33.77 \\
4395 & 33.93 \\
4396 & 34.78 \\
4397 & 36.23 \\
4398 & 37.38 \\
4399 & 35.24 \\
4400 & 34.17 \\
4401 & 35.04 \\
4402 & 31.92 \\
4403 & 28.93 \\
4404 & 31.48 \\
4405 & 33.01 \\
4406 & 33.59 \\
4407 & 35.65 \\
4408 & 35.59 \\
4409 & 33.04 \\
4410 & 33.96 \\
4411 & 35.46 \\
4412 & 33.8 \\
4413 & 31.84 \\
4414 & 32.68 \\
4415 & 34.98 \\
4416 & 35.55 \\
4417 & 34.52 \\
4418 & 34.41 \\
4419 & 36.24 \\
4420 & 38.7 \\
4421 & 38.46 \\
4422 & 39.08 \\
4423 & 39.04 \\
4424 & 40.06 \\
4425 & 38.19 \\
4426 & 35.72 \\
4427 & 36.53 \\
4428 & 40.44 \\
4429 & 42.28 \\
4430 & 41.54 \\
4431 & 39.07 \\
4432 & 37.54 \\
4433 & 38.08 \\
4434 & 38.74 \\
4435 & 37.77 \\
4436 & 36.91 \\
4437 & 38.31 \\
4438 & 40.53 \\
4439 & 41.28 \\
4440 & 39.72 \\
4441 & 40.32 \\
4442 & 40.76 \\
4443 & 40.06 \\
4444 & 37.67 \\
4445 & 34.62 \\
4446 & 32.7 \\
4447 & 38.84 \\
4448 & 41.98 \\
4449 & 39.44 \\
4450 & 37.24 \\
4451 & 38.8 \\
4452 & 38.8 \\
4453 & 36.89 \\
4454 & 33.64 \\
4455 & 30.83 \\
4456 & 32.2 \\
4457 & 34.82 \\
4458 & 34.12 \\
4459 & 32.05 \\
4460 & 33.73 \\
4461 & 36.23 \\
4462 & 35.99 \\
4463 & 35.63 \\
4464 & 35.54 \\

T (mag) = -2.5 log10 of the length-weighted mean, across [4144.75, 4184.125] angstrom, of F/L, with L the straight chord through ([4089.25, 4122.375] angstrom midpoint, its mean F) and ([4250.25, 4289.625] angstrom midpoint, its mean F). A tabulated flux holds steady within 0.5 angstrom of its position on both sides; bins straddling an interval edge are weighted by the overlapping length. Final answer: 0.085 mag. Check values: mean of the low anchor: 27.8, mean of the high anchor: 28.7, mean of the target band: 26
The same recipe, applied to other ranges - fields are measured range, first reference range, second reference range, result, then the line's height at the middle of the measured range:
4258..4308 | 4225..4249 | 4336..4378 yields 0.16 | 30.5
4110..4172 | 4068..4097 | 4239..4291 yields 0.02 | 27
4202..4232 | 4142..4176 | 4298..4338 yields -0.07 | 26.7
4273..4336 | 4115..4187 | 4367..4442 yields 0.15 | 31.6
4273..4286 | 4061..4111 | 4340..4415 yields 0.09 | 31.1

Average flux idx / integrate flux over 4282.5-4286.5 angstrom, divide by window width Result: 29.3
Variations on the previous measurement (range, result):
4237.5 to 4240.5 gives 26.4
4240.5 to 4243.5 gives 31.8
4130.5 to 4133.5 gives 26.6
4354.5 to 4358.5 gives 36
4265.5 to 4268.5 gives 32.3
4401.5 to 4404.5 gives 30.8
